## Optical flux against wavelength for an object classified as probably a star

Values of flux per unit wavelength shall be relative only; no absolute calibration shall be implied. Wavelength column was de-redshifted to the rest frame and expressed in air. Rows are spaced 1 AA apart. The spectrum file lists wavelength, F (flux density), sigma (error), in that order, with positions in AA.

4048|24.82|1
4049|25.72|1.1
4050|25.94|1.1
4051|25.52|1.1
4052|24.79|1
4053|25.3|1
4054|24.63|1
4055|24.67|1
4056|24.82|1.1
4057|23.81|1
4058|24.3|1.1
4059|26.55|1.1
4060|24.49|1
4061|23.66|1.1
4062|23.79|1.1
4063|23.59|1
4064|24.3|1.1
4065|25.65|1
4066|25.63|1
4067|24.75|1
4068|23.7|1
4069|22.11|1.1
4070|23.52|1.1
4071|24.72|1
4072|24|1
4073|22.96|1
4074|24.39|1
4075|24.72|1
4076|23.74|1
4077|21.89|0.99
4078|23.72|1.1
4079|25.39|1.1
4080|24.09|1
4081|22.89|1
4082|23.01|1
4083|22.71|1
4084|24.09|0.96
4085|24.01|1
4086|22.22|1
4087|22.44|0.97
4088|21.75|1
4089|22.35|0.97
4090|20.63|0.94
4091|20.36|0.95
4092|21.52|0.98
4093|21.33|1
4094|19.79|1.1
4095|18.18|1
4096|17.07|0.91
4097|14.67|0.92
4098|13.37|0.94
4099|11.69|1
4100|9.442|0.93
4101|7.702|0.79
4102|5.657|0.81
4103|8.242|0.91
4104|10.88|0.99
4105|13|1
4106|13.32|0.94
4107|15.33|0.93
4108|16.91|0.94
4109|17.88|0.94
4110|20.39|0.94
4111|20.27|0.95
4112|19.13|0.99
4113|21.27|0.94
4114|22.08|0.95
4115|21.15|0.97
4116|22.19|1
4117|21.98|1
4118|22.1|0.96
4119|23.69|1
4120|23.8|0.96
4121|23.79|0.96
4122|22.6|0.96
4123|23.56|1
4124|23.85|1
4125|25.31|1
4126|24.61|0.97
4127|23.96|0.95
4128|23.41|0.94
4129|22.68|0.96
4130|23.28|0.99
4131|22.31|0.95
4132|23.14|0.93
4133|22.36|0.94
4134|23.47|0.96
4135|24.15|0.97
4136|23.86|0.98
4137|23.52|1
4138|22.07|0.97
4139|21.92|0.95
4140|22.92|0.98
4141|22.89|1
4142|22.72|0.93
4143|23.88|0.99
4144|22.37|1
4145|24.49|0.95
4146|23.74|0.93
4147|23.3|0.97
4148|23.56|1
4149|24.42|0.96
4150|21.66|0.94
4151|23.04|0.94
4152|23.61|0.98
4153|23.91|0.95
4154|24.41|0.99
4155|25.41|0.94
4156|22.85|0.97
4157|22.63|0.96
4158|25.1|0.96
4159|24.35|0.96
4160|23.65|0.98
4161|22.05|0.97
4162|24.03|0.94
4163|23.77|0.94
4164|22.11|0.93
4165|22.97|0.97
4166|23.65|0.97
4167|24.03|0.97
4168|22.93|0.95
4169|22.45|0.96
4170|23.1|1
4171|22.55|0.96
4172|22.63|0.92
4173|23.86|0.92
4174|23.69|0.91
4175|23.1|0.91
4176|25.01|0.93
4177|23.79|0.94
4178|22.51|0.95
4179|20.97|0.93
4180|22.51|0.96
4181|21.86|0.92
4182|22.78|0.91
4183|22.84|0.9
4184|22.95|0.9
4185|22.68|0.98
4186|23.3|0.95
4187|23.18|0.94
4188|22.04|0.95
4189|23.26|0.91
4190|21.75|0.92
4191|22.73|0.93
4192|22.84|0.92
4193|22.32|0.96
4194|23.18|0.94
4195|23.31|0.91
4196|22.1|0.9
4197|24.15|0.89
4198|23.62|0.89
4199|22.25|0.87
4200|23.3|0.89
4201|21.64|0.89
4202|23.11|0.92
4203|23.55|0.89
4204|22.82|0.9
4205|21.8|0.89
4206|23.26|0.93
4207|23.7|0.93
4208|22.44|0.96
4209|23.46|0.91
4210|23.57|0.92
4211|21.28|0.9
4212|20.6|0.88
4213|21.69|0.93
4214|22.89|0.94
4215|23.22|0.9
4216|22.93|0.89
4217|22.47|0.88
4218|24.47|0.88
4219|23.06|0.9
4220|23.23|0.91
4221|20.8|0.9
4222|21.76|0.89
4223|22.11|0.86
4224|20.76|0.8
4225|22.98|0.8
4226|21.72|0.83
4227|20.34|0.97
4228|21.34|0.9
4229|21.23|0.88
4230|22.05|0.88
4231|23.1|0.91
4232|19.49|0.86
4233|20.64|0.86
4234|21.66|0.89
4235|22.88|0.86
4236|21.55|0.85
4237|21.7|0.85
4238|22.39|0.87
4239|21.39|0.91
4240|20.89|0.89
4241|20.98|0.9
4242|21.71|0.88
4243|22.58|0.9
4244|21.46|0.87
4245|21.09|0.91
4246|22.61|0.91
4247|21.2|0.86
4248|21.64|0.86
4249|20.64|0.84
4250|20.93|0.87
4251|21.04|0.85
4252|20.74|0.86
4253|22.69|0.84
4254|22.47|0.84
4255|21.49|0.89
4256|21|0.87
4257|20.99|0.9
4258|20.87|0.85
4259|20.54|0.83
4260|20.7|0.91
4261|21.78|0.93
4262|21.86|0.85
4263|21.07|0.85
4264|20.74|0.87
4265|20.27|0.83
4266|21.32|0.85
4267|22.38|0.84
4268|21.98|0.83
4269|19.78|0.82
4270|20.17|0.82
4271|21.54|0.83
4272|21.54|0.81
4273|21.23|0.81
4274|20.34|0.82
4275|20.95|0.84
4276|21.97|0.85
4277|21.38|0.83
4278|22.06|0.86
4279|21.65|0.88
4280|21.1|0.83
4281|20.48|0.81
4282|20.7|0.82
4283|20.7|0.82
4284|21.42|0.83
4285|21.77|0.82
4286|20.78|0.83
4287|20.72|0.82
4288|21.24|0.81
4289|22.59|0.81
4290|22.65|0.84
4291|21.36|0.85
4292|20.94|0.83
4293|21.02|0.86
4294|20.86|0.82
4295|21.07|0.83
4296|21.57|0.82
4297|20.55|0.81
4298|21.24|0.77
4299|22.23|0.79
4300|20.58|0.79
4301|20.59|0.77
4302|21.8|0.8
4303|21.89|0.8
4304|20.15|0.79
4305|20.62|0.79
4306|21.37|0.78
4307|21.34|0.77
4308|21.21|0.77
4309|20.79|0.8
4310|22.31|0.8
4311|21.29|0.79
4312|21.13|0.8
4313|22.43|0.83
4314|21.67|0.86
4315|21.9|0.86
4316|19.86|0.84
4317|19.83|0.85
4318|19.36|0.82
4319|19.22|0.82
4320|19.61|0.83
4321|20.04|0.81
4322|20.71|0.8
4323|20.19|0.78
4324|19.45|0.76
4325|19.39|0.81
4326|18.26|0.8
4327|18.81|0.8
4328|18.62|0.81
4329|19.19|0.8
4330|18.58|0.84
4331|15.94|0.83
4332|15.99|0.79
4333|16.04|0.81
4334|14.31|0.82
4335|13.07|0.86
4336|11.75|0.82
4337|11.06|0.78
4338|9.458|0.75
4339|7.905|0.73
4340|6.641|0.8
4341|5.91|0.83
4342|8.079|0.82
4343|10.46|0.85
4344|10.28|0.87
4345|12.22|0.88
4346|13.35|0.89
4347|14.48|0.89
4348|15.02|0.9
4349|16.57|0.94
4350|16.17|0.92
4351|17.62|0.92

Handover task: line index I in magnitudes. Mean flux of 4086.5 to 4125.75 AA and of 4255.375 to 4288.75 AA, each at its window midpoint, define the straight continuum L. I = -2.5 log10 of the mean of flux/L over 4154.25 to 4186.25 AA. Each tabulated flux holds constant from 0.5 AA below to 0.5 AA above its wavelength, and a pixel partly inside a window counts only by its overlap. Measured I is -0.19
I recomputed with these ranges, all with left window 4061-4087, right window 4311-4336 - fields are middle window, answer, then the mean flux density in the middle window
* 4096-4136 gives 0.190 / 19.2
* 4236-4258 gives -0.060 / 21.5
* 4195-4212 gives -0.080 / 22.8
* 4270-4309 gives -0.093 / 21.2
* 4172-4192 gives -0.061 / 22.9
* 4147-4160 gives -0.072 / 23.7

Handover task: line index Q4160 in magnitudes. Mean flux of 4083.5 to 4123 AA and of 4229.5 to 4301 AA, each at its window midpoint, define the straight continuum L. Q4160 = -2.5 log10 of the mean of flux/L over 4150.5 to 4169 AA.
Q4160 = -0.21 mag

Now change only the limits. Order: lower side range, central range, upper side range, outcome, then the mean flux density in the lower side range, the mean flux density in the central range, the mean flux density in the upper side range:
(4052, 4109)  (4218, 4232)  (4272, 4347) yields -0.125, 20.8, 21.9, 18.8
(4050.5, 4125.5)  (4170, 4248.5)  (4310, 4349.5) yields -0.197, 21.2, 22.4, 16.2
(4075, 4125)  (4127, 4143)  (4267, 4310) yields -0.161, 19.6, 23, 21.2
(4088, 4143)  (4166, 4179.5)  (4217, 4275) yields -0.128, 19.9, 23.1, 21.5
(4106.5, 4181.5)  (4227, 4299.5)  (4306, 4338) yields -0.067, 22.8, 21.3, 18.7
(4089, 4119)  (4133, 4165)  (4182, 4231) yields -0.201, 17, 23.4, 22.6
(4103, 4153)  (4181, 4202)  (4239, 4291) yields -0.061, 21.8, 22.8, 21.3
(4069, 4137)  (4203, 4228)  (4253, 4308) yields -0.069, 20.6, 22.4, 21.2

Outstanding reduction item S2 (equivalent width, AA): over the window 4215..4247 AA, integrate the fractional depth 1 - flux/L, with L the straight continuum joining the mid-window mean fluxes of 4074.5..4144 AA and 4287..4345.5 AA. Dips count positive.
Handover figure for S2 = -4.4 AA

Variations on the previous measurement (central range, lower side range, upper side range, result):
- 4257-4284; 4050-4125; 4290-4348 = -3.67 AA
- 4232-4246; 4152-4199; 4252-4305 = 0.25 AA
